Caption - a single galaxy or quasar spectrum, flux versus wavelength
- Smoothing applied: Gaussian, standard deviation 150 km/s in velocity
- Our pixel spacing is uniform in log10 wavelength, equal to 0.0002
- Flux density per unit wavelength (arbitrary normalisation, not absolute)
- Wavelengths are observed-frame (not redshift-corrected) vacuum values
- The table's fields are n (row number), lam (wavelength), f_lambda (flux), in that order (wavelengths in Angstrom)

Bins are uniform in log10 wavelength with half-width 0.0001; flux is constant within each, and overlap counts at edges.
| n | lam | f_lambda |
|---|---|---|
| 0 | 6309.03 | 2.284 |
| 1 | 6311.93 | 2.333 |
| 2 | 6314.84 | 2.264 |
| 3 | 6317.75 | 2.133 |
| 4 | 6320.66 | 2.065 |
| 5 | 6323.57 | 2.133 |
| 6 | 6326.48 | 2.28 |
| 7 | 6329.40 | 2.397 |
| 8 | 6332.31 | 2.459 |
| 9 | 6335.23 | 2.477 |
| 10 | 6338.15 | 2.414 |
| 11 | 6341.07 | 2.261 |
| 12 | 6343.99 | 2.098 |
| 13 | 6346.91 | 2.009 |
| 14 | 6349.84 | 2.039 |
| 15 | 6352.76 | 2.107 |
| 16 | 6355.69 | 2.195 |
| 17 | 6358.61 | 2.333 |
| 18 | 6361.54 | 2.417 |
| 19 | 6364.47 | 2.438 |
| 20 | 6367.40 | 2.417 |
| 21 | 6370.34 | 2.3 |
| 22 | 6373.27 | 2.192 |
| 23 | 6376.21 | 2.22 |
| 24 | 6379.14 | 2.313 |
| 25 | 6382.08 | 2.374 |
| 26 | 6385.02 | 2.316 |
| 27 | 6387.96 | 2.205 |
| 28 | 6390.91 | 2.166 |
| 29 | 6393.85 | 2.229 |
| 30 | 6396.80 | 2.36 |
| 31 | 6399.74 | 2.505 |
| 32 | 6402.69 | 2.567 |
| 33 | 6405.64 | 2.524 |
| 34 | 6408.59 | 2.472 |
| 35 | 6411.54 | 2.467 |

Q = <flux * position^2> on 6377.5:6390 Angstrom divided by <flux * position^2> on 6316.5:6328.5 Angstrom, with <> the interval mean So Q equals 1.08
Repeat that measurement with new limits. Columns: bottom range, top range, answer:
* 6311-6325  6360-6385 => 1.09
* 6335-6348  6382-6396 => 1.02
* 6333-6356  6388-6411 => 1.10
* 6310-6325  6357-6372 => 1.10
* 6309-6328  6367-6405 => 1.07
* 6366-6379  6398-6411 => 1.11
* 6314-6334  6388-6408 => 1.08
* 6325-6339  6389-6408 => 1.02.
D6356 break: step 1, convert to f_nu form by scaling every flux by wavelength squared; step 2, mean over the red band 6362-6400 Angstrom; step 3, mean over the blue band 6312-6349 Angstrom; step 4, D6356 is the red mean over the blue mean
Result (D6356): 1.04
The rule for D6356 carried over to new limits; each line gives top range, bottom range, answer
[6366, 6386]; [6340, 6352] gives 1.11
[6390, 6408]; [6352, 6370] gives 1.05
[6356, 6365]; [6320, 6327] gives 1.11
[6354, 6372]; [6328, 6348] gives 1.02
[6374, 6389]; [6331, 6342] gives 0.96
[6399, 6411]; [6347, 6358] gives 1.21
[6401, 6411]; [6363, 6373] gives 1.08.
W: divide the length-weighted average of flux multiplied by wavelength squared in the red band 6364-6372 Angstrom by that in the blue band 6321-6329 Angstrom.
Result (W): 1.09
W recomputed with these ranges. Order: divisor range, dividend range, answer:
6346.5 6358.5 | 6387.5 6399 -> 1.08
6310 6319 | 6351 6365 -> 1.03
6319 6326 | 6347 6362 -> 1.04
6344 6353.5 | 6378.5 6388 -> 1.14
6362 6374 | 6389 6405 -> 1.02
